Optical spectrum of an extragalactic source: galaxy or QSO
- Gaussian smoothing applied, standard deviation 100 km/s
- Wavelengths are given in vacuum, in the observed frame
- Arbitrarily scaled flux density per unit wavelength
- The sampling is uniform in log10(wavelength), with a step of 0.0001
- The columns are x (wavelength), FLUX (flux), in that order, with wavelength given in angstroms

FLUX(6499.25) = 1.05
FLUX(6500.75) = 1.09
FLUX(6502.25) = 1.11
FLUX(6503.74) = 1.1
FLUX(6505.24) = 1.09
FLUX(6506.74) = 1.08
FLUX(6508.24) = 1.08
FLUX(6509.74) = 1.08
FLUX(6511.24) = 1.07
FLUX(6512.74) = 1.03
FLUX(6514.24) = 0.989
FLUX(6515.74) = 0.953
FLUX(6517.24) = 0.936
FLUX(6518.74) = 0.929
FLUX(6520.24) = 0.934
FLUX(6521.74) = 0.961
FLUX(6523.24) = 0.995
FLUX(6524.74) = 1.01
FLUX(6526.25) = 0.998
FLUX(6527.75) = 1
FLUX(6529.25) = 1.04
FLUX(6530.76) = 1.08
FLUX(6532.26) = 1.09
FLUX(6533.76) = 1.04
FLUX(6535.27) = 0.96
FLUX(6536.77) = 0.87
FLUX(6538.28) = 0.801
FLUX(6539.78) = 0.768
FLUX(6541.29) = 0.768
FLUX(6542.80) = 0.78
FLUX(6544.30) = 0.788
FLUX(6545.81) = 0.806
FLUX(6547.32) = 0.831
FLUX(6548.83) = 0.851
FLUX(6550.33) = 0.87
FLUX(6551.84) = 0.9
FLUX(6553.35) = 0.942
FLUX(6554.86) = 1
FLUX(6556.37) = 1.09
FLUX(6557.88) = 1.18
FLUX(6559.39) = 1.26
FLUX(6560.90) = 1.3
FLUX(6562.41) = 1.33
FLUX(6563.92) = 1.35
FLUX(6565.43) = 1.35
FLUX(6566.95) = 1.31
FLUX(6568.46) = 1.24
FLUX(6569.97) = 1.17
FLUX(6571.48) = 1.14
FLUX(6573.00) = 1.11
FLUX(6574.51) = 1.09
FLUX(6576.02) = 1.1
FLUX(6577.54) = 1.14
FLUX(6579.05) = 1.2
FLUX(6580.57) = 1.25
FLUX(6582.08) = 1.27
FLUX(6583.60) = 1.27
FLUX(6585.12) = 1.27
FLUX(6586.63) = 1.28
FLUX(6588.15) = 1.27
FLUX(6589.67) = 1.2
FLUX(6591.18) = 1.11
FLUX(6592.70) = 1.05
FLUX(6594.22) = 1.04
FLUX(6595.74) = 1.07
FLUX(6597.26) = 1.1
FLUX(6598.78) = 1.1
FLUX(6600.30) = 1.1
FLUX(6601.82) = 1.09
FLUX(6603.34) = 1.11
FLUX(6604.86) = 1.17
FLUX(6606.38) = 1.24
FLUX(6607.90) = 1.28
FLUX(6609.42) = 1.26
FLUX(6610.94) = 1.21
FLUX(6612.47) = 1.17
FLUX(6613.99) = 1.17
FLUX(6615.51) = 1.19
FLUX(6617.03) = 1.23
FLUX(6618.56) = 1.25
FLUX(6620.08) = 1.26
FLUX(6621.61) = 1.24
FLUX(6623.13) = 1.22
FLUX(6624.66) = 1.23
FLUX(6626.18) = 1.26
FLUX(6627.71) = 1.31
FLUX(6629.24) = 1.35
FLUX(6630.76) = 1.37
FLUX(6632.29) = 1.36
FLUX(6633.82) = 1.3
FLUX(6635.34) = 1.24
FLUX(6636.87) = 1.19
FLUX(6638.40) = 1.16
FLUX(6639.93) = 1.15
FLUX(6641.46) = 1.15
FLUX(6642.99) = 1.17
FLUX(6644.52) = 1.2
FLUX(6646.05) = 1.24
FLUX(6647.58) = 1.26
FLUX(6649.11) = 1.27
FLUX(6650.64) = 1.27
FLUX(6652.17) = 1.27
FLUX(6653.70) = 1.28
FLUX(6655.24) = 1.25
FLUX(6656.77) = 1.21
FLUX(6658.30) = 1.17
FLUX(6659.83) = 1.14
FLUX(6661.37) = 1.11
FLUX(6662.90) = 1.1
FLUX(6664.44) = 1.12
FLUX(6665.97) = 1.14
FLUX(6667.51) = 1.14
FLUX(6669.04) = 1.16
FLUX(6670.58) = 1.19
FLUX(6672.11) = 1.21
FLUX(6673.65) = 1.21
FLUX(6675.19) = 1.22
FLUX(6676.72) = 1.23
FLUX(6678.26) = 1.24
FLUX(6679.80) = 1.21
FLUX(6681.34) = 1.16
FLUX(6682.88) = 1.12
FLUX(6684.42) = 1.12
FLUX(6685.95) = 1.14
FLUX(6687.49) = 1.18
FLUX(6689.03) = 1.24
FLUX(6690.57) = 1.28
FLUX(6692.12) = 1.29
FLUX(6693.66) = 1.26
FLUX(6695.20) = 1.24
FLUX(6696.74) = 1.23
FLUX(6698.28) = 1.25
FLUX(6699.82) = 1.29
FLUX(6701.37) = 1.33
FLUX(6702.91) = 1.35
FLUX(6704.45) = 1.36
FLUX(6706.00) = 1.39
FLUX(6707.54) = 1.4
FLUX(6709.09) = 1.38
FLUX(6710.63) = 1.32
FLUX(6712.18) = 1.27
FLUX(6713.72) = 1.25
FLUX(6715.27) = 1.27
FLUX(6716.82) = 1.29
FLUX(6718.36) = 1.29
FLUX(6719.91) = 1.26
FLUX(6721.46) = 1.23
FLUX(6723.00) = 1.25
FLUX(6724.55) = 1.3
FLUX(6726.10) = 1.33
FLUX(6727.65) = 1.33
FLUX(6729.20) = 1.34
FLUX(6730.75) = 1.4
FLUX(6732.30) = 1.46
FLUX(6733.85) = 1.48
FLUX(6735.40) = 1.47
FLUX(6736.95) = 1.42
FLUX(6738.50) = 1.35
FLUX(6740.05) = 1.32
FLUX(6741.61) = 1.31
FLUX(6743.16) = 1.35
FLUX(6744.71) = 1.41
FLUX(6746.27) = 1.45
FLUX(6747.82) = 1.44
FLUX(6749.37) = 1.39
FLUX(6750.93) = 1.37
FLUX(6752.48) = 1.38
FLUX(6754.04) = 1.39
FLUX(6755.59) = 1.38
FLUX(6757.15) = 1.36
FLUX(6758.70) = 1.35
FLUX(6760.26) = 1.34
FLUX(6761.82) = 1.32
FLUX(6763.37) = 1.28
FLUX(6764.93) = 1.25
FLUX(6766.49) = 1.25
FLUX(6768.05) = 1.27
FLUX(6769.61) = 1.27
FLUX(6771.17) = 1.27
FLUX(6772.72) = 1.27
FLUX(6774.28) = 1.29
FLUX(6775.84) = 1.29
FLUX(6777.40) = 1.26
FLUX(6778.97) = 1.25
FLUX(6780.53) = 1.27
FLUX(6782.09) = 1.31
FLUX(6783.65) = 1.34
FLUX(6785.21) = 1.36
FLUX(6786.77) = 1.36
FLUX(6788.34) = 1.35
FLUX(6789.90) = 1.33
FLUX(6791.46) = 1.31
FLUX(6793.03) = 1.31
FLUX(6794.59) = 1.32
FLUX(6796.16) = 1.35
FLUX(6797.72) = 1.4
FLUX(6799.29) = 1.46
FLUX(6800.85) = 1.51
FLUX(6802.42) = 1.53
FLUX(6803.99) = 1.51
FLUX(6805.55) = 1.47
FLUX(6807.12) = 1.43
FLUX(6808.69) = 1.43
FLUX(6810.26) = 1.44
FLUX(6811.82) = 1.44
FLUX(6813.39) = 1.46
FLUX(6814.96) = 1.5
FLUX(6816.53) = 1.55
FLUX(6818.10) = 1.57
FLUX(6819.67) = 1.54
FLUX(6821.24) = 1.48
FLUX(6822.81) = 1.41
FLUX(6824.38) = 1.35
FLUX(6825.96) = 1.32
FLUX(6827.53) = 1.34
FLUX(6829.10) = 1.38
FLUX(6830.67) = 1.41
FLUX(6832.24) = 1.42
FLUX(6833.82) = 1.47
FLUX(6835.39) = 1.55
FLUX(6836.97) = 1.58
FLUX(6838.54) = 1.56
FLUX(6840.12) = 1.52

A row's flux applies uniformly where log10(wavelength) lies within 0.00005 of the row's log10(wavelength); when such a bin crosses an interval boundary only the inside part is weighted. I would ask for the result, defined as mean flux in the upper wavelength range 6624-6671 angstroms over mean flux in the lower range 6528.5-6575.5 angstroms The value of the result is 1.18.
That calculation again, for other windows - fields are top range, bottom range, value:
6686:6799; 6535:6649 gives 1.16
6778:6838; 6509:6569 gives 1.40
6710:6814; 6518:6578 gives 1.31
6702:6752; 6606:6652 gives 1.09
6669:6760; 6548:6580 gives 1.15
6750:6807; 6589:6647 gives 1.12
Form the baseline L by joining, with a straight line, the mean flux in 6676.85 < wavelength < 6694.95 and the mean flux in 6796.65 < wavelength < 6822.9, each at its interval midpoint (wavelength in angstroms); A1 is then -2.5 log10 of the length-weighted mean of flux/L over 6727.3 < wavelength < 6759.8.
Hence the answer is -0.04 mag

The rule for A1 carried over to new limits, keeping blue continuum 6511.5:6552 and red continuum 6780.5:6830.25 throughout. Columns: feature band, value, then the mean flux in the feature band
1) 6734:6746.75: -0.073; 1.39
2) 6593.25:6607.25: -0.065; 1.11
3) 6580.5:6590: -0.229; 1.26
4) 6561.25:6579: -0.216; 1.21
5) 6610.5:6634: -0.156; 1.26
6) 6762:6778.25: 0.065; 1.27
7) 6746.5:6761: -0.048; 1.38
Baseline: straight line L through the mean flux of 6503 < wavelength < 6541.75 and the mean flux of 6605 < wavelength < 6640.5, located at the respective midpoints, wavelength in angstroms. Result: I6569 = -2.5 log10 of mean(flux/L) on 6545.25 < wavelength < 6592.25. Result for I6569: -0.04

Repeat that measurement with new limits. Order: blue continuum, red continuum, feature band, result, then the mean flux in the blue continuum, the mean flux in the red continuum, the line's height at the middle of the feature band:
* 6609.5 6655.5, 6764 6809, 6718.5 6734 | -0.02 mag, 1.24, 1.34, 1.3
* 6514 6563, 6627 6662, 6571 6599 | -0.07 mag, 0.97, 1.24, 1.09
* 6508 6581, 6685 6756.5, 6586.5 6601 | -0.01 mag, 1.03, 1.33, 1.12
